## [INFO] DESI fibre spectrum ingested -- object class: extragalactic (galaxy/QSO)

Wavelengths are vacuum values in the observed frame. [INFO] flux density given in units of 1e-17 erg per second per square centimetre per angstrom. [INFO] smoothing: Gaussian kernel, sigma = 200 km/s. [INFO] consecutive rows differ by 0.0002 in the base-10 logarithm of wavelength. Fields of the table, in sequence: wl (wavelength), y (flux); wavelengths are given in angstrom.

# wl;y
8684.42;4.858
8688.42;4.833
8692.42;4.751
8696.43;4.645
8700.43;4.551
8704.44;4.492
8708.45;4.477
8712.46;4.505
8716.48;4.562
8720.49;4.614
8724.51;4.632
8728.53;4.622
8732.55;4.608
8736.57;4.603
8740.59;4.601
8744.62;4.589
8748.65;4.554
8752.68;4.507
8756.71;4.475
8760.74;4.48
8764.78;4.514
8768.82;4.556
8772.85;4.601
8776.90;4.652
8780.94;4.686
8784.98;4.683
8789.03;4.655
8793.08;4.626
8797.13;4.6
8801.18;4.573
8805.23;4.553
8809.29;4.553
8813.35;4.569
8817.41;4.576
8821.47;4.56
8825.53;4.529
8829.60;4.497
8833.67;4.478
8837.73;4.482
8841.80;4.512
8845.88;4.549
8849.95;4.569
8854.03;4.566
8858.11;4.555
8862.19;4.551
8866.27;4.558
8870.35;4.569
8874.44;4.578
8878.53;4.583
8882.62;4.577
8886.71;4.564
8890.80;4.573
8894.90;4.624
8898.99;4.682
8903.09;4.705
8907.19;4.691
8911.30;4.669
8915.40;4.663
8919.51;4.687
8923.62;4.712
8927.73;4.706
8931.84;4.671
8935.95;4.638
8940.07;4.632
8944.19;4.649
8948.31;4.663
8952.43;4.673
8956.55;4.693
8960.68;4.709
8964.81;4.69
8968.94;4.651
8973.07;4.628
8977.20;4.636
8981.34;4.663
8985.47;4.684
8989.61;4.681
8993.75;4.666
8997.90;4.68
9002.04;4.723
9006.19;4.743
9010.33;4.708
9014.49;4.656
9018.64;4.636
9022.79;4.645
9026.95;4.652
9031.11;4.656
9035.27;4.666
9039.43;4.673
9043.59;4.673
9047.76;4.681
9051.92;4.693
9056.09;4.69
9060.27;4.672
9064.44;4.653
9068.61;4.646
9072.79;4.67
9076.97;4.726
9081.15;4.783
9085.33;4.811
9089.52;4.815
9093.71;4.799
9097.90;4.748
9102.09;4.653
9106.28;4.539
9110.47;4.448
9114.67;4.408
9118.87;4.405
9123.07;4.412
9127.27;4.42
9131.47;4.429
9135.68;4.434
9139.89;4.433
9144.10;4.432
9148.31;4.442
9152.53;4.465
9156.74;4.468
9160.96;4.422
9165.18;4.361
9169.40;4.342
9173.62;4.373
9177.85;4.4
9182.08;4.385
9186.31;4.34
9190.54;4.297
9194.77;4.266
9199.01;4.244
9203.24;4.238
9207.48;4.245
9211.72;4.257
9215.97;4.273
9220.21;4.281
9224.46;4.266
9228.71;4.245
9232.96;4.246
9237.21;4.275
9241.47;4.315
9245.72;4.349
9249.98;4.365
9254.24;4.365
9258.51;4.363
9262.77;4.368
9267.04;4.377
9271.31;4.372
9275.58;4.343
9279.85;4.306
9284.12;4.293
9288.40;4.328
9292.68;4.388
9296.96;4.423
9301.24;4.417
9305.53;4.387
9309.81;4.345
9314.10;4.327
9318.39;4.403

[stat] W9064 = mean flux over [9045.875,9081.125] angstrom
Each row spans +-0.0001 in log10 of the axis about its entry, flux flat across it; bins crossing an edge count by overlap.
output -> 4.69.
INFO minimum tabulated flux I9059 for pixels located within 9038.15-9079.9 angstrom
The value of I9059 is 4.646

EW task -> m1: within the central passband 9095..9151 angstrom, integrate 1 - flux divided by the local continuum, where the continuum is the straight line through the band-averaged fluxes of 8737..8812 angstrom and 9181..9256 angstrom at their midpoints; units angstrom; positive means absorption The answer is -1.7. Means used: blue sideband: 4.58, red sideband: 4.29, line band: 4.48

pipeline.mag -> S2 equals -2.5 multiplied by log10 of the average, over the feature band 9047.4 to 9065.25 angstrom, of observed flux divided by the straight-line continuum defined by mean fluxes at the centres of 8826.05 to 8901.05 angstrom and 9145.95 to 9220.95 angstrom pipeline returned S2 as -0.06 mag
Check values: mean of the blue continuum 4.56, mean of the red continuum 4.34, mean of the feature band 4.68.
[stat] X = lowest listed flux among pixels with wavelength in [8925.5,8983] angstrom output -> 4.628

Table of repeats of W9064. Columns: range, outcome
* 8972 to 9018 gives 4.68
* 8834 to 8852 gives 4.52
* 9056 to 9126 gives 4.64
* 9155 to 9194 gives 4.37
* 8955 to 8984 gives 4.67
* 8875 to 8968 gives 4.66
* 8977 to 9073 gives 4.67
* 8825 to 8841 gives 4.5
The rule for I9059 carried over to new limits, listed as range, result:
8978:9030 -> 4.636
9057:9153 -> 4.405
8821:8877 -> 4.478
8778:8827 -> 4.529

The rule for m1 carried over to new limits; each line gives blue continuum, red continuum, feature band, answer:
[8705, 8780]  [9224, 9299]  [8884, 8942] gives -2.2 angstrom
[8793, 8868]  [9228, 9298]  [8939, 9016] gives -3.4 angstrom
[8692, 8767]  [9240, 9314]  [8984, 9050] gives -3.3 angstrom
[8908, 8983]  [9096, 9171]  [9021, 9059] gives -0.9 angstrom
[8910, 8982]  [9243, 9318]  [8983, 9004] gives -0.3 angstrom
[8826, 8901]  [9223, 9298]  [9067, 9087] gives -1.3 angstrom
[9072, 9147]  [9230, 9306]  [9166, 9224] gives 1.9 angstrom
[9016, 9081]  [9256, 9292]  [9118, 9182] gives 1.6 angstrom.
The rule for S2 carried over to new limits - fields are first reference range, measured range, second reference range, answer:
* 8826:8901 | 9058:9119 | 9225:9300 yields -0.05 mag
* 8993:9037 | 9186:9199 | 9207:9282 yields 0.03 mag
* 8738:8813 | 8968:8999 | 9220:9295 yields -0.05 mag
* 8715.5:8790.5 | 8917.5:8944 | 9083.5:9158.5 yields -0.03 mag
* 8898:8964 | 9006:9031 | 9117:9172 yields -0.02 mag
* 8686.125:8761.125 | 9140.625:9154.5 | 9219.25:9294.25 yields -0.02 mag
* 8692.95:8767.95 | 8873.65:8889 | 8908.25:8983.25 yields 0.01 mag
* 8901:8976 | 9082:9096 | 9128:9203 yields -0.08 mag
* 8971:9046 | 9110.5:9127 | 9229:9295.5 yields 0.03 mag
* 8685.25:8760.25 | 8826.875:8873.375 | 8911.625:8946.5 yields 0.02 mag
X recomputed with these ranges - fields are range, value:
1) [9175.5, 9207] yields 4.238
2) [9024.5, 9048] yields 4.652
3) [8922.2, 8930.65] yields 4.706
